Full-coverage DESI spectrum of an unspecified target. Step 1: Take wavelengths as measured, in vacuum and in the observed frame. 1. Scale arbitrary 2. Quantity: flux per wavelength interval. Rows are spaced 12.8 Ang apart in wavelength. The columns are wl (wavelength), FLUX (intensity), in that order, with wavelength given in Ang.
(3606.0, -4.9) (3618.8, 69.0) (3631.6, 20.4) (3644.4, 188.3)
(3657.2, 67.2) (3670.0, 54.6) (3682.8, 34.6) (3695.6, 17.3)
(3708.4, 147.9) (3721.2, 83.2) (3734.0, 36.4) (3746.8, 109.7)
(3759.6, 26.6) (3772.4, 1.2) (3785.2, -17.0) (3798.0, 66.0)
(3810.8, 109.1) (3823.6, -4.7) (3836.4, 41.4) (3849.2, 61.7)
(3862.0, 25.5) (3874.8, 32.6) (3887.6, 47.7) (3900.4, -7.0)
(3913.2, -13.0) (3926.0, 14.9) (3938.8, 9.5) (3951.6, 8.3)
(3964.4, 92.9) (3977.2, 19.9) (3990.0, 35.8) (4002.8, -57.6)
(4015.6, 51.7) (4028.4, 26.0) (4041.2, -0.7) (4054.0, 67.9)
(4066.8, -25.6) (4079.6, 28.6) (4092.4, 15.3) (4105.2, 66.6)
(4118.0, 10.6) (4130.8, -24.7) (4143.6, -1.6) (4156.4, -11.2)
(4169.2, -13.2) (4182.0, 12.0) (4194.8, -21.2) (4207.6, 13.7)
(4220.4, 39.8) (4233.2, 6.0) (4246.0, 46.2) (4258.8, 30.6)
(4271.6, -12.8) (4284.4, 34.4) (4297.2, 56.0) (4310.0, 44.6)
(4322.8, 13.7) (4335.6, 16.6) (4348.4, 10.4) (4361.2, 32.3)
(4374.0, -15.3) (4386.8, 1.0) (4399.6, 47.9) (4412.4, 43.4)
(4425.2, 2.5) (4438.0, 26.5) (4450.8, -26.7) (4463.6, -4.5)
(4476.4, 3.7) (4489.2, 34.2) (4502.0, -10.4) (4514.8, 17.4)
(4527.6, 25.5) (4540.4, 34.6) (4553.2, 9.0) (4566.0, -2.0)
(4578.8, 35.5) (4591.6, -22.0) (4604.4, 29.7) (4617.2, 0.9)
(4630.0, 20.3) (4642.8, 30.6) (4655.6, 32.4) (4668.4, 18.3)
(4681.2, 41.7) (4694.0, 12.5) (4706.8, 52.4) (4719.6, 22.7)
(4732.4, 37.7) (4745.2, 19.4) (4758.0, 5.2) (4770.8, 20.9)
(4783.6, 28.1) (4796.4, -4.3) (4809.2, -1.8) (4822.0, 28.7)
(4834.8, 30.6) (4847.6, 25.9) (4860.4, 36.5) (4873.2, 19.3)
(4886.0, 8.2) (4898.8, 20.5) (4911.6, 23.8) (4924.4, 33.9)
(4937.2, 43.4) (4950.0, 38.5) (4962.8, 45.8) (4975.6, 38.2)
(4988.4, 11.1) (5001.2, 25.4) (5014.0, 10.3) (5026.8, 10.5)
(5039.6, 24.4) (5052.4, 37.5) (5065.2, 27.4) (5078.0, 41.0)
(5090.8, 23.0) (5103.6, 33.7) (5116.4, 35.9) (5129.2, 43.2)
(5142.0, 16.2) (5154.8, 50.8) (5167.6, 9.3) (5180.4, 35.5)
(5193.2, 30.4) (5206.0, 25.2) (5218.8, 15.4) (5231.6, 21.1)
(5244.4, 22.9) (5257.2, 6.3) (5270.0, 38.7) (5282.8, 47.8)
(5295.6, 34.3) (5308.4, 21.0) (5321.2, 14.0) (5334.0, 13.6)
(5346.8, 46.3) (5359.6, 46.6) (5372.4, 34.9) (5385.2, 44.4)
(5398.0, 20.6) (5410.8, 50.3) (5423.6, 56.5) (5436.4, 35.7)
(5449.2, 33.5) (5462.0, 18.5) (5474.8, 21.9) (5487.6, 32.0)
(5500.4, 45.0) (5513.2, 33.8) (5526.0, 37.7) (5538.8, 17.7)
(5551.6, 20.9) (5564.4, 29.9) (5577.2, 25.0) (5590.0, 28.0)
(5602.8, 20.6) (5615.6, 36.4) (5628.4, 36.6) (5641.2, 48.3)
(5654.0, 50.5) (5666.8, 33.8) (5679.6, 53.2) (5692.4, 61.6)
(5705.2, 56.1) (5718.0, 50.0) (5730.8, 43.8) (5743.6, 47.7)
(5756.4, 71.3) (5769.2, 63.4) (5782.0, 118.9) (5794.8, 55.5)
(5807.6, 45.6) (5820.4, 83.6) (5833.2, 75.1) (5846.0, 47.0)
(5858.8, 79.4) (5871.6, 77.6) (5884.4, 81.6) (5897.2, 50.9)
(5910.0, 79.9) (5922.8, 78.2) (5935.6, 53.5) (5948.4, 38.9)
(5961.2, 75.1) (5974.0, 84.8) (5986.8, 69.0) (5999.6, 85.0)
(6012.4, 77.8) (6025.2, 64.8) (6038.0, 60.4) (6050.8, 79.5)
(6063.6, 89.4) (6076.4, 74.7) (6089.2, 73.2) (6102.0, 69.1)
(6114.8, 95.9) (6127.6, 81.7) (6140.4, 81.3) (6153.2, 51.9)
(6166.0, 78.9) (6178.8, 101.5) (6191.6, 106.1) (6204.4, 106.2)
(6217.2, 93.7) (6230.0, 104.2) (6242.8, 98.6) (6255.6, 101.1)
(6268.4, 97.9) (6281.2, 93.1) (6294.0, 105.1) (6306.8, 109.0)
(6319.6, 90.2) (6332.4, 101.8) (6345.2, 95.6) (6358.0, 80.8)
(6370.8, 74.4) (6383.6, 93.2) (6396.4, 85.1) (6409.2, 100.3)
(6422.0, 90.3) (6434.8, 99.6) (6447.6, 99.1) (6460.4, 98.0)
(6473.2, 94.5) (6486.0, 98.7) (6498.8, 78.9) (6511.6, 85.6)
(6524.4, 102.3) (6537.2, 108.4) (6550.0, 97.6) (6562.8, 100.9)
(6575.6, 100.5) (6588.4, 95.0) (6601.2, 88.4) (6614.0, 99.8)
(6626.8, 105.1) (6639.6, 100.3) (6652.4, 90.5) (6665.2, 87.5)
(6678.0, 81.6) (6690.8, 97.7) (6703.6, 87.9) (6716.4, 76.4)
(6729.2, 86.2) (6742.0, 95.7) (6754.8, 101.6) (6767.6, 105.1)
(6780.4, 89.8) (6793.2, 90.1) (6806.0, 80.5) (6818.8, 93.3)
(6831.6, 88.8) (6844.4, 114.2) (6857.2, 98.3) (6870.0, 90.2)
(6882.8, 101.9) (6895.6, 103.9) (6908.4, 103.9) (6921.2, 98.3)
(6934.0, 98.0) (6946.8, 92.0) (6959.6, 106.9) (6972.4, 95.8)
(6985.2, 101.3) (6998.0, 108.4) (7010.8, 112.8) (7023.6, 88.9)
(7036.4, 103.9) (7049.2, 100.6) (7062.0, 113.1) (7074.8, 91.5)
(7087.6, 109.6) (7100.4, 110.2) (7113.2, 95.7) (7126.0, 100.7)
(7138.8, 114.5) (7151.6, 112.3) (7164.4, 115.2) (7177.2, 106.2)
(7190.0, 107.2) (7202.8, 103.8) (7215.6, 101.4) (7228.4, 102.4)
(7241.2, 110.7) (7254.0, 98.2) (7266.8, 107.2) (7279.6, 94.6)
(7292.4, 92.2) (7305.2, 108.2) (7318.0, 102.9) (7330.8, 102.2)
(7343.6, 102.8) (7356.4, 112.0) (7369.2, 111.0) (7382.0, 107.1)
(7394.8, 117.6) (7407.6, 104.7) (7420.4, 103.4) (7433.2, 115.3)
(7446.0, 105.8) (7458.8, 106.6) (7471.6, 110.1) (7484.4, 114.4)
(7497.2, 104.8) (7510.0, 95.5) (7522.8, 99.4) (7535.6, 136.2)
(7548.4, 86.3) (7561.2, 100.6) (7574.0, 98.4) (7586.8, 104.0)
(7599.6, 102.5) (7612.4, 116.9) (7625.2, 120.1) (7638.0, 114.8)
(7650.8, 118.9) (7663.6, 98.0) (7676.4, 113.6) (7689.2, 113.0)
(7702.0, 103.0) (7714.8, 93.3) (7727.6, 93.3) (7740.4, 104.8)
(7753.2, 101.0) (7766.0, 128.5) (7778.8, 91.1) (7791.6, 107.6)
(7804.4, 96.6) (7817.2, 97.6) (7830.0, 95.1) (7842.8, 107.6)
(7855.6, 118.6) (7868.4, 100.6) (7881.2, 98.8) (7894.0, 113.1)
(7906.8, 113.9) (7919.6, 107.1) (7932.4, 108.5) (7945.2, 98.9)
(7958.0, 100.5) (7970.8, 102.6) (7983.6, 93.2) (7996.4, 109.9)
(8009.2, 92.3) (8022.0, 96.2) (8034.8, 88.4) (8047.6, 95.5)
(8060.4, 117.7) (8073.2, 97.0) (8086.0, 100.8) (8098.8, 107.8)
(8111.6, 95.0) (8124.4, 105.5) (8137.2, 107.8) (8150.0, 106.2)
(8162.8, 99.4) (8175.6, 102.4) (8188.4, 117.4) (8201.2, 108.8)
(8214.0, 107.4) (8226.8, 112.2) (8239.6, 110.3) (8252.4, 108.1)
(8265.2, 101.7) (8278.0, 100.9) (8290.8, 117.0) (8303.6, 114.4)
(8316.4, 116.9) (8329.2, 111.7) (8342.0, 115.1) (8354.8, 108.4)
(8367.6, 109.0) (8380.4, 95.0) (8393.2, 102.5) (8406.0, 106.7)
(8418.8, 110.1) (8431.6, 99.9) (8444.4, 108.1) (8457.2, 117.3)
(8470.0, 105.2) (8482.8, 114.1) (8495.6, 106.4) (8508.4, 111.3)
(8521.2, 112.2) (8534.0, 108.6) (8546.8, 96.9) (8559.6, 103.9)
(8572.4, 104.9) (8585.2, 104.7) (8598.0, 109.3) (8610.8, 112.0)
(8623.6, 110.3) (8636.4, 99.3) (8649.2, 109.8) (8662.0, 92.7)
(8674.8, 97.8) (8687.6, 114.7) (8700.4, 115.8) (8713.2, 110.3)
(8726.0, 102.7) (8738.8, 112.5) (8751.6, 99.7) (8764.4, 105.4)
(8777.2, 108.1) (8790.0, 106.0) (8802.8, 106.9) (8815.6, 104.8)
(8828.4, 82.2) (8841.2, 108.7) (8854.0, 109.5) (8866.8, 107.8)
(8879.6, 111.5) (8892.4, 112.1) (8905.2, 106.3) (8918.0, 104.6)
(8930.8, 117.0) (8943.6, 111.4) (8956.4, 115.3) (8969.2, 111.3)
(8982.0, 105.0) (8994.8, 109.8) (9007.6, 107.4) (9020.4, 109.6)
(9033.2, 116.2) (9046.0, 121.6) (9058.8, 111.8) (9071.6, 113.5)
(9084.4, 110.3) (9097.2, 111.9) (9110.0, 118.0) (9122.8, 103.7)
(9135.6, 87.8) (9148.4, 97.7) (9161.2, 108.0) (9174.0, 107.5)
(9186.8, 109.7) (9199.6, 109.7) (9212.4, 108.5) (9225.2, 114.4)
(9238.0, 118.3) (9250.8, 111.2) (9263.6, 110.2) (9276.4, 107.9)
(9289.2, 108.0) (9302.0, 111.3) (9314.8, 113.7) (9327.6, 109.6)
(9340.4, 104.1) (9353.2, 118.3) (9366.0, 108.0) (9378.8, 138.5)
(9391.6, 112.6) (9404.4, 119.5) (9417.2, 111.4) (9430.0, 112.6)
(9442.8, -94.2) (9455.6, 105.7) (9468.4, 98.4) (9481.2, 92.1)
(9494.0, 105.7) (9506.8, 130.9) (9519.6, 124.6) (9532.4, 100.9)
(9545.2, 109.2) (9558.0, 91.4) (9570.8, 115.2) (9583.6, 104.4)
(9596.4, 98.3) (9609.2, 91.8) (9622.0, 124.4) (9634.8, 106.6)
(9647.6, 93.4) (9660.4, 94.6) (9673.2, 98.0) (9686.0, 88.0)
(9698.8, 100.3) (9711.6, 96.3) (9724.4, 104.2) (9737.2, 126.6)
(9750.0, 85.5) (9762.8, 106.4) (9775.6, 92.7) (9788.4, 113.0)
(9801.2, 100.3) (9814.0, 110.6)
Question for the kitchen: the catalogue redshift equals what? 0.550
